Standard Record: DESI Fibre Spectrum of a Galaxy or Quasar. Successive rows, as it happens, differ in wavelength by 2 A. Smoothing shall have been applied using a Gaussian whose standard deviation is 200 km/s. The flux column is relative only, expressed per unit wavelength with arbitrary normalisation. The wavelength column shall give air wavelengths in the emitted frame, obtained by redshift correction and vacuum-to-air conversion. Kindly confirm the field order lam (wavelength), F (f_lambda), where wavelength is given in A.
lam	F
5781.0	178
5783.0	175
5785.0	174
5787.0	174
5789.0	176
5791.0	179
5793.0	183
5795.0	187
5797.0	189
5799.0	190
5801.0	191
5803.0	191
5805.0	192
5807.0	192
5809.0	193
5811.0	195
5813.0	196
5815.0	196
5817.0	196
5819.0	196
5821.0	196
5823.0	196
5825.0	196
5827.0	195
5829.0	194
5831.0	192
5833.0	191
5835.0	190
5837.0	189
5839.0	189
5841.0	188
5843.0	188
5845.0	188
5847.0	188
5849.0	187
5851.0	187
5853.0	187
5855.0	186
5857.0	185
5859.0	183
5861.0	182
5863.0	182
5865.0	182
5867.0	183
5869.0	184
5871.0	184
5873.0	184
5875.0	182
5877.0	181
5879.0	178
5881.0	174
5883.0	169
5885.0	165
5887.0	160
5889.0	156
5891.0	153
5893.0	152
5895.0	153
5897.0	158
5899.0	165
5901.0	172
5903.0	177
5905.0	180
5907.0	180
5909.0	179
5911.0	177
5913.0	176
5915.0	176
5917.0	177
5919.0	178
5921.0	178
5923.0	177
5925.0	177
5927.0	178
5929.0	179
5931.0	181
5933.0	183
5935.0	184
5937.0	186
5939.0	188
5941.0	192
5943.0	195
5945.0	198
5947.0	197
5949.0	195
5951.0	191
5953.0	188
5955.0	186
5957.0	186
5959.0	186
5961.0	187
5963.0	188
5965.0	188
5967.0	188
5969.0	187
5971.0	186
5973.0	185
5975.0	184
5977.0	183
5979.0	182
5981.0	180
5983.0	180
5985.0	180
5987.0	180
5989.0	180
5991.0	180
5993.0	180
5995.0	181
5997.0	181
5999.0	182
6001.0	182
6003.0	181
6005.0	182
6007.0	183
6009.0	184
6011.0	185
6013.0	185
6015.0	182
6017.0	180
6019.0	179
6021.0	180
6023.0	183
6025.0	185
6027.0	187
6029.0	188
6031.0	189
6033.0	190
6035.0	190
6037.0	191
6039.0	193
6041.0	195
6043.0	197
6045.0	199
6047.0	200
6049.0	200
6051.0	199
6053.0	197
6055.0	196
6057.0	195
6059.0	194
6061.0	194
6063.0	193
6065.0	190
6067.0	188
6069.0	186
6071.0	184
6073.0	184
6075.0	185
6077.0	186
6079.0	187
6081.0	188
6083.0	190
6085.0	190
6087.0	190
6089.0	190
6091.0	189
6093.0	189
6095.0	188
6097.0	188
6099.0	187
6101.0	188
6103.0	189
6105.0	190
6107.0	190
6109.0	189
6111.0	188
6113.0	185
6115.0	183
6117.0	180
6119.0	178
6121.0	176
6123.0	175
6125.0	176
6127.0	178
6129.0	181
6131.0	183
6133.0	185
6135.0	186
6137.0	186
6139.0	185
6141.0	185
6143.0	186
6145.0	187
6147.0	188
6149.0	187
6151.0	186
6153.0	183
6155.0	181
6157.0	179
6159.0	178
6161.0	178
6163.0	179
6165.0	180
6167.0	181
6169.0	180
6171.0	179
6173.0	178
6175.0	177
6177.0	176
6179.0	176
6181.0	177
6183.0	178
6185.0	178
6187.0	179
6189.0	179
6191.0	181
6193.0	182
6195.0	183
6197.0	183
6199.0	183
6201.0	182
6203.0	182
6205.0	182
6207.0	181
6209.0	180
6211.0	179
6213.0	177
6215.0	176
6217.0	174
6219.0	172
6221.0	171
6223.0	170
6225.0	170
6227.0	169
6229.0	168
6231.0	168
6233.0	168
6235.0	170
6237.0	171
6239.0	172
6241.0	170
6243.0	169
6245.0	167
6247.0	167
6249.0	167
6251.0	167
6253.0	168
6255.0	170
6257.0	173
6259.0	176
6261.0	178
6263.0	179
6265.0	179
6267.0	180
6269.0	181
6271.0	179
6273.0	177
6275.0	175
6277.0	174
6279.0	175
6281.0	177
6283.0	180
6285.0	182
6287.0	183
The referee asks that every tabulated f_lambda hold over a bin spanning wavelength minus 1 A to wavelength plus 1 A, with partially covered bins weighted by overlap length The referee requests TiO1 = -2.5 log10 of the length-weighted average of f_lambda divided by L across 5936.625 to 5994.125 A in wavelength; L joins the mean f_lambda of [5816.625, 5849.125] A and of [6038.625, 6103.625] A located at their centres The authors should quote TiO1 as 0.03 mag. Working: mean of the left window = 192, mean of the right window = 191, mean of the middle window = 186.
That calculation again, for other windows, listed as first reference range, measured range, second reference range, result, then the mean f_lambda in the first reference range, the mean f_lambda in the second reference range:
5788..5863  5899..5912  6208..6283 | 0.059 mag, 190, 173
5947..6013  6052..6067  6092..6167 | -0.056 mag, 184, 184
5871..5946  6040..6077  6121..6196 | -0.082 mag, 176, 181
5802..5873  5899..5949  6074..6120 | 0.041 mag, 190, 187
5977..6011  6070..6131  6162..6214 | -0.029 mag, 181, 180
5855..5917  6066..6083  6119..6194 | -0.045 mag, 174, 181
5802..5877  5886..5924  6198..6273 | 0.104 mag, 189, 174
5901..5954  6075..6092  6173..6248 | -0.057 mag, 183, 175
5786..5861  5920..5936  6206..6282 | 0.034 mag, 189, 173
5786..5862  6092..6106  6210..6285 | -0.057 mag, 189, 173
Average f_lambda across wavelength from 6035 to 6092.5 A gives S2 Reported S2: 192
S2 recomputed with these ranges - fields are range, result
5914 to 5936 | 179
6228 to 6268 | 171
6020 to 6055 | 192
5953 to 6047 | 185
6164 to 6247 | 176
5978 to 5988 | 180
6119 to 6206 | 181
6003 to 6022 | 182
